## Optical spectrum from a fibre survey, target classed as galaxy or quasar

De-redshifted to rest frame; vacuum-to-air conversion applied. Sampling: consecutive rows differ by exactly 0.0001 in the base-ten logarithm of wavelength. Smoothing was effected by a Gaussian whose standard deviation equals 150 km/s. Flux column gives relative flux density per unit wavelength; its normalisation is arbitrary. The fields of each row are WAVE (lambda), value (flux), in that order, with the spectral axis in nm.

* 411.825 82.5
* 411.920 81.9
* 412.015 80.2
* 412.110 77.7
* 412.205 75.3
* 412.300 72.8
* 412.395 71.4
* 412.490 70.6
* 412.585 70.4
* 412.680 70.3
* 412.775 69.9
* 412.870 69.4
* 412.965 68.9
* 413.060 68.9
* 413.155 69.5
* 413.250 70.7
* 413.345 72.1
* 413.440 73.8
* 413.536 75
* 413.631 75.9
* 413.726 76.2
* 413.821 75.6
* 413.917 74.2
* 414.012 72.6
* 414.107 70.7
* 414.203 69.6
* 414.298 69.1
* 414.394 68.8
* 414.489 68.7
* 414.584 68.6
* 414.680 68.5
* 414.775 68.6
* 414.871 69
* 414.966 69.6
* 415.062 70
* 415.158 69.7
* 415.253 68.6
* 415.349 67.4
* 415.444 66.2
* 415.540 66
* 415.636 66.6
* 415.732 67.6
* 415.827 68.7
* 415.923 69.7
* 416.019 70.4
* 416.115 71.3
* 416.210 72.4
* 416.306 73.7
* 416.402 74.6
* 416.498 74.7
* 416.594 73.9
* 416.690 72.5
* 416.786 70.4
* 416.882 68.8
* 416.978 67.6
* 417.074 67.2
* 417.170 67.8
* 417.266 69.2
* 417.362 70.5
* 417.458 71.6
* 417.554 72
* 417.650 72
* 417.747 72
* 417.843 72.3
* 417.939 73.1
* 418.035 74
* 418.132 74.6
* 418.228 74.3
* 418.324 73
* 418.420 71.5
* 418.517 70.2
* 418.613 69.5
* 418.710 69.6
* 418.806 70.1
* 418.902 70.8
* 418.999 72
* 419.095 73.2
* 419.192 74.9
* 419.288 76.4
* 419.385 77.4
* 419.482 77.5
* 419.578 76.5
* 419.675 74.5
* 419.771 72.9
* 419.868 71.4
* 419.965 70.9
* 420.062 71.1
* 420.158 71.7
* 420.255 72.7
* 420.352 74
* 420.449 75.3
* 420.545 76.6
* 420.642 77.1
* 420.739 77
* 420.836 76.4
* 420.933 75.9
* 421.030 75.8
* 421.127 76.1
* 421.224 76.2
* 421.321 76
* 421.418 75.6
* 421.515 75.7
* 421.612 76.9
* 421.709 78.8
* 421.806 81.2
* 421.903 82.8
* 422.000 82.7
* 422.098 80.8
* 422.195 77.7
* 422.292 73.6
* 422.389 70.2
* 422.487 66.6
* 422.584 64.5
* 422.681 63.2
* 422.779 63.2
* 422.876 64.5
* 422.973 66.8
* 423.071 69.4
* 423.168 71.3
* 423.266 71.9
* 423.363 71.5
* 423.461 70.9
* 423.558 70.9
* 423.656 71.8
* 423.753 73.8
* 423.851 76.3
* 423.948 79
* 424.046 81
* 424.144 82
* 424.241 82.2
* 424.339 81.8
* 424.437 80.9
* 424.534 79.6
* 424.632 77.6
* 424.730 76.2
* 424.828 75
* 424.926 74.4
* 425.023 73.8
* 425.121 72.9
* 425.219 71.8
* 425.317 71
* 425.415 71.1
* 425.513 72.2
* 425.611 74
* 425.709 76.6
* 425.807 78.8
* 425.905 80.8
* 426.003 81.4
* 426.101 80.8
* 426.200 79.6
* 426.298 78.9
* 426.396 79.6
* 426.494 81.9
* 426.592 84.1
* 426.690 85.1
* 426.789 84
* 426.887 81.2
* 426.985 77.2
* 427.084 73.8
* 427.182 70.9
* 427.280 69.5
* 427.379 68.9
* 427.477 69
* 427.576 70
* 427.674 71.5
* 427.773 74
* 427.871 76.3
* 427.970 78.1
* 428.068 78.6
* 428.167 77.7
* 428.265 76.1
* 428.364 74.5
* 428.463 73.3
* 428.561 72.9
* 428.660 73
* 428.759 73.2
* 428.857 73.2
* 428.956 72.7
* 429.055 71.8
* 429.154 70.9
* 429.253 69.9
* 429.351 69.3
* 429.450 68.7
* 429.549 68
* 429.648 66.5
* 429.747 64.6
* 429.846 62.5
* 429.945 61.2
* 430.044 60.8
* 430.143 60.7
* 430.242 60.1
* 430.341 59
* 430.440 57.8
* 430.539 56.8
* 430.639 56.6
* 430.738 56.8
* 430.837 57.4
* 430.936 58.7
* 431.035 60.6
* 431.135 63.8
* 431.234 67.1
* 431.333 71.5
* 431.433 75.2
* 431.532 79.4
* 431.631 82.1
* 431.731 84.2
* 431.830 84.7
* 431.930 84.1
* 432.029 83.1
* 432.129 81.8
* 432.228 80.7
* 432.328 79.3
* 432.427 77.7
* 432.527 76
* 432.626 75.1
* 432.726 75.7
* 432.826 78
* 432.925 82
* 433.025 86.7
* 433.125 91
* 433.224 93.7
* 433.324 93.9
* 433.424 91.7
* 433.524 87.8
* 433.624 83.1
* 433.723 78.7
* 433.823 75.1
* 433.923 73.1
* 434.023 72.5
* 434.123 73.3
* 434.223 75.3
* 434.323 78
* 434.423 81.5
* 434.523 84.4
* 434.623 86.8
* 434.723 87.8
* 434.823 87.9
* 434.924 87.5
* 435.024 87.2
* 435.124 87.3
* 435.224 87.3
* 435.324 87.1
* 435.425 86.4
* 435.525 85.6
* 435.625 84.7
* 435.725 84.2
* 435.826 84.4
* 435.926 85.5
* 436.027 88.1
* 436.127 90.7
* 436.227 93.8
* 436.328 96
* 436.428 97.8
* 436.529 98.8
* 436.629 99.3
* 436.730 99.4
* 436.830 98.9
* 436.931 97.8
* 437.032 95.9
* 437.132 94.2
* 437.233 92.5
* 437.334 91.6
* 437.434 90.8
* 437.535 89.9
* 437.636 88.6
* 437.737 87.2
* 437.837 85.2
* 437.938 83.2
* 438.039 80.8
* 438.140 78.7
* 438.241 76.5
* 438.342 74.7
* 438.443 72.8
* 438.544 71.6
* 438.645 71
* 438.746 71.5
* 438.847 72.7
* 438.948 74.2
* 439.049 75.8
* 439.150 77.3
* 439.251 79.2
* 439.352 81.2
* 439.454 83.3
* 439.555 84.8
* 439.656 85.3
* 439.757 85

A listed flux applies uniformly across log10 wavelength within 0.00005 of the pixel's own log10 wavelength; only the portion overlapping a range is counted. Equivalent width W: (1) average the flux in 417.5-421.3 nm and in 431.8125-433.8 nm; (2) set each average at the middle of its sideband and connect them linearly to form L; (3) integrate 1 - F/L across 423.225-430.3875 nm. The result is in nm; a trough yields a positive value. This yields 0.45 nm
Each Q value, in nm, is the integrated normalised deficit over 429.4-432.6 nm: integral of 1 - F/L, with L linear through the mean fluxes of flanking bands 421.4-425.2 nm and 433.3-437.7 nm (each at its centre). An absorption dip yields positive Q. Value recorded 0.54 nm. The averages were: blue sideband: 74.6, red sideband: 87.7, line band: 69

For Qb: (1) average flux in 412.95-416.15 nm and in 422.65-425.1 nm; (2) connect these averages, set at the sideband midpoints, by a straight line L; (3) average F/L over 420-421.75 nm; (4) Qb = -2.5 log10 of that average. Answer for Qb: -0.04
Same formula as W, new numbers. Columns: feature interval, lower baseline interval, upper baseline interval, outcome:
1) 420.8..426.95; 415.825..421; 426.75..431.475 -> -0.45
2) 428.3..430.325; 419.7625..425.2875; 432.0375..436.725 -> 0.31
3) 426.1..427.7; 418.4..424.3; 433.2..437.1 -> 0.05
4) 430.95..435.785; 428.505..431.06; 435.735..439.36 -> -0.43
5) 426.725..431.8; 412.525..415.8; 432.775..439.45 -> 0.67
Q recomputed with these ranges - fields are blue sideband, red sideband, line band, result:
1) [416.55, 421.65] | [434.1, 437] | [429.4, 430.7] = 0.34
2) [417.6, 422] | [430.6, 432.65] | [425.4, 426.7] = -0.09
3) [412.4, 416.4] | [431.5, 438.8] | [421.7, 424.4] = 0.09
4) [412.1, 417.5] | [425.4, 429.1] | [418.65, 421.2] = -0.05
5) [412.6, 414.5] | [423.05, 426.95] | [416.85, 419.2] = 0.08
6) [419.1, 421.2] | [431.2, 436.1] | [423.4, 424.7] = -0.01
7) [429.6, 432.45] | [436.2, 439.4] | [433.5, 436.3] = -0.19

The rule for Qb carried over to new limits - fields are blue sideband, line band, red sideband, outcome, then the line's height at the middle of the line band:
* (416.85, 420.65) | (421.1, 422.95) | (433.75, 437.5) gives 0.02 mag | 75.4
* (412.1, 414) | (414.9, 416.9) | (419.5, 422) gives 0.05 mag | 73.6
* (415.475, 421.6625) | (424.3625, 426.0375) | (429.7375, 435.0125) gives -0.03 mag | 74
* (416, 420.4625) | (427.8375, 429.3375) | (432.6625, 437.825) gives 0.10 mag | 81.5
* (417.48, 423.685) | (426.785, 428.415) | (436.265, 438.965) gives 0.06 mag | 78.7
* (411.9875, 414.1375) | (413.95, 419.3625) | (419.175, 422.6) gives 0.05 mag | 73.9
